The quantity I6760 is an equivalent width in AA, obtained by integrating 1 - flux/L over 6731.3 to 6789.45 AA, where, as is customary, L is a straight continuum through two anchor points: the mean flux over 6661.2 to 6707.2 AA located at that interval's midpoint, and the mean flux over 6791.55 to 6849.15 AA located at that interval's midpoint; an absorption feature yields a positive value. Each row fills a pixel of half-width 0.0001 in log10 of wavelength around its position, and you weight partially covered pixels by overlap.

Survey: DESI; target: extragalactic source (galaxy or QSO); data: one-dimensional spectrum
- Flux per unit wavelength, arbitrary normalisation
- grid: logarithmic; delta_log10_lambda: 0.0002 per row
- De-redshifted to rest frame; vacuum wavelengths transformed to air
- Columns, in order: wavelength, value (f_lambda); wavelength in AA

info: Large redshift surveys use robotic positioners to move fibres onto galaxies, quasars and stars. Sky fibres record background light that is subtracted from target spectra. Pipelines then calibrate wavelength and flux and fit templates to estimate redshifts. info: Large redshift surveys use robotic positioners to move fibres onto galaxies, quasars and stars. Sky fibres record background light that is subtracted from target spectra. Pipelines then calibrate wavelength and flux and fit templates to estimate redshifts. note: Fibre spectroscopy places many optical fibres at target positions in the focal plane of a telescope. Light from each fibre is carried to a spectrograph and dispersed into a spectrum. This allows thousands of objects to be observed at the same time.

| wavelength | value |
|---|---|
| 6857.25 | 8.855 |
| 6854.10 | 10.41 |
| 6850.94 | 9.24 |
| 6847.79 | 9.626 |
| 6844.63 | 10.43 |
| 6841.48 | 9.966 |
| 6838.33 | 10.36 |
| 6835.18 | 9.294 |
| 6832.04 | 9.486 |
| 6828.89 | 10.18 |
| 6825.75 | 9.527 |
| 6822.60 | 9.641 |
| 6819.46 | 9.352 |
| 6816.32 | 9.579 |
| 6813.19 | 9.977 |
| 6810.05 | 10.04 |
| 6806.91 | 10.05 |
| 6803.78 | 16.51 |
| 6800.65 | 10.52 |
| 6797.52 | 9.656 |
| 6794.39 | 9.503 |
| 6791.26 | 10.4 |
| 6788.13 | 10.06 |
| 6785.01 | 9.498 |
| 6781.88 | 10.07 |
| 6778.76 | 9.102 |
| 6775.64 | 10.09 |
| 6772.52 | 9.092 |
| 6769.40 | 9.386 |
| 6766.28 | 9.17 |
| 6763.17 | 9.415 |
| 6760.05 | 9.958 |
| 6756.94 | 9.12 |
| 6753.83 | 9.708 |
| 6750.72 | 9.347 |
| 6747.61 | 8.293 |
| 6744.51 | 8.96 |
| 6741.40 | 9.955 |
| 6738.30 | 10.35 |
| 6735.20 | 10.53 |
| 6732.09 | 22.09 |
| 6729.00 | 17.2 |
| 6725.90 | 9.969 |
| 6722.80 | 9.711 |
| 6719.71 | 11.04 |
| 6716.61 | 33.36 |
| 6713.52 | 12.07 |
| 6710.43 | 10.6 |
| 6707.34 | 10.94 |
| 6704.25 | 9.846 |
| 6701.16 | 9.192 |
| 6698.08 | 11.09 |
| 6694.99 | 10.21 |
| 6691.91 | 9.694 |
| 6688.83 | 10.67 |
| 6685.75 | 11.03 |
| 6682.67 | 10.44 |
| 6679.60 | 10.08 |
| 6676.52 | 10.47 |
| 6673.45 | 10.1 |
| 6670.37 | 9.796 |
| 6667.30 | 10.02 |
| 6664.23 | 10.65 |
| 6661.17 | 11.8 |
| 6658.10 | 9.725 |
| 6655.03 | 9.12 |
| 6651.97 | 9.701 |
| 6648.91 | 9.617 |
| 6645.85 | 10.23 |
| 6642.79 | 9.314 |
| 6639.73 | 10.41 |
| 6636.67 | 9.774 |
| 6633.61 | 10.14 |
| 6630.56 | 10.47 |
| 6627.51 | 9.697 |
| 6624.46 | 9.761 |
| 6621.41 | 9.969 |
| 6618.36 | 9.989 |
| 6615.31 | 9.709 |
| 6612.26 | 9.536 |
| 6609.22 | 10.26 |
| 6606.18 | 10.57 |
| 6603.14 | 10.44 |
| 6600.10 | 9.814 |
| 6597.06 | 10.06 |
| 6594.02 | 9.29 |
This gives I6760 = 1.1 AA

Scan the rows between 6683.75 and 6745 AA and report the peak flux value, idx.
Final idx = 33.36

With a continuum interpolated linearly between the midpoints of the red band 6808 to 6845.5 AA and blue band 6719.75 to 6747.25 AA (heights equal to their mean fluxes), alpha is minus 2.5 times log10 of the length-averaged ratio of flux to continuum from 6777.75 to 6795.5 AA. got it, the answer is 0.10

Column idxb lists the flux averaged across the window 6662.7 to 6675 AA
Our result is 10.1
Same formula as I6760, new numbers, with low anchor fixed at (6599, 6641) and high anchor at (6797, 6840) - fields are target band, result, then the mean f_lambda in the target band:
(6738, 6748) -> 0.8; 9.4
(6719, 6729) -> -1.0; 11.3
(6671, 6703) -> -0.5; 10.3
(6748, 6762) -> 1.1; 9.42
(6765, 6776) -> 0.9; 9.37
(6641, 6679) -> 0.2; 10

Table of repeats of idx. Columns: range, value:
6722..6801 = 22.09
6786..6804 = 16.51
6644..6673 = 11.8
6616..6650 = 10.47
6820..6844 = 10.36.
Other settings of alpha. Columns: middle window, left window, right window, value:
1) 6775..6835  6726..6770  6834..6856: 0.02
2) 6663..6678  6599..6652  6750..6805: -0.02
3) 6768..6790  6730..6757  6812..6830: 0.09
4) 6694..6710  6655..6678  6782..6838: 0.00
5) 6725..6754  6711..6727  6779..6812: 0.19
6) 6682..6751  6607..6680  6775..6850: -0.20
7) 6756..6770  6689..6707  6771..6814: 0.09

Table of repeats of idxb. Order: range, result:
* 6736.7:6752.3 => 9.39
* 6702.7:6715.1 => 10.9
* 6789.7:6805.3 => 11.3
